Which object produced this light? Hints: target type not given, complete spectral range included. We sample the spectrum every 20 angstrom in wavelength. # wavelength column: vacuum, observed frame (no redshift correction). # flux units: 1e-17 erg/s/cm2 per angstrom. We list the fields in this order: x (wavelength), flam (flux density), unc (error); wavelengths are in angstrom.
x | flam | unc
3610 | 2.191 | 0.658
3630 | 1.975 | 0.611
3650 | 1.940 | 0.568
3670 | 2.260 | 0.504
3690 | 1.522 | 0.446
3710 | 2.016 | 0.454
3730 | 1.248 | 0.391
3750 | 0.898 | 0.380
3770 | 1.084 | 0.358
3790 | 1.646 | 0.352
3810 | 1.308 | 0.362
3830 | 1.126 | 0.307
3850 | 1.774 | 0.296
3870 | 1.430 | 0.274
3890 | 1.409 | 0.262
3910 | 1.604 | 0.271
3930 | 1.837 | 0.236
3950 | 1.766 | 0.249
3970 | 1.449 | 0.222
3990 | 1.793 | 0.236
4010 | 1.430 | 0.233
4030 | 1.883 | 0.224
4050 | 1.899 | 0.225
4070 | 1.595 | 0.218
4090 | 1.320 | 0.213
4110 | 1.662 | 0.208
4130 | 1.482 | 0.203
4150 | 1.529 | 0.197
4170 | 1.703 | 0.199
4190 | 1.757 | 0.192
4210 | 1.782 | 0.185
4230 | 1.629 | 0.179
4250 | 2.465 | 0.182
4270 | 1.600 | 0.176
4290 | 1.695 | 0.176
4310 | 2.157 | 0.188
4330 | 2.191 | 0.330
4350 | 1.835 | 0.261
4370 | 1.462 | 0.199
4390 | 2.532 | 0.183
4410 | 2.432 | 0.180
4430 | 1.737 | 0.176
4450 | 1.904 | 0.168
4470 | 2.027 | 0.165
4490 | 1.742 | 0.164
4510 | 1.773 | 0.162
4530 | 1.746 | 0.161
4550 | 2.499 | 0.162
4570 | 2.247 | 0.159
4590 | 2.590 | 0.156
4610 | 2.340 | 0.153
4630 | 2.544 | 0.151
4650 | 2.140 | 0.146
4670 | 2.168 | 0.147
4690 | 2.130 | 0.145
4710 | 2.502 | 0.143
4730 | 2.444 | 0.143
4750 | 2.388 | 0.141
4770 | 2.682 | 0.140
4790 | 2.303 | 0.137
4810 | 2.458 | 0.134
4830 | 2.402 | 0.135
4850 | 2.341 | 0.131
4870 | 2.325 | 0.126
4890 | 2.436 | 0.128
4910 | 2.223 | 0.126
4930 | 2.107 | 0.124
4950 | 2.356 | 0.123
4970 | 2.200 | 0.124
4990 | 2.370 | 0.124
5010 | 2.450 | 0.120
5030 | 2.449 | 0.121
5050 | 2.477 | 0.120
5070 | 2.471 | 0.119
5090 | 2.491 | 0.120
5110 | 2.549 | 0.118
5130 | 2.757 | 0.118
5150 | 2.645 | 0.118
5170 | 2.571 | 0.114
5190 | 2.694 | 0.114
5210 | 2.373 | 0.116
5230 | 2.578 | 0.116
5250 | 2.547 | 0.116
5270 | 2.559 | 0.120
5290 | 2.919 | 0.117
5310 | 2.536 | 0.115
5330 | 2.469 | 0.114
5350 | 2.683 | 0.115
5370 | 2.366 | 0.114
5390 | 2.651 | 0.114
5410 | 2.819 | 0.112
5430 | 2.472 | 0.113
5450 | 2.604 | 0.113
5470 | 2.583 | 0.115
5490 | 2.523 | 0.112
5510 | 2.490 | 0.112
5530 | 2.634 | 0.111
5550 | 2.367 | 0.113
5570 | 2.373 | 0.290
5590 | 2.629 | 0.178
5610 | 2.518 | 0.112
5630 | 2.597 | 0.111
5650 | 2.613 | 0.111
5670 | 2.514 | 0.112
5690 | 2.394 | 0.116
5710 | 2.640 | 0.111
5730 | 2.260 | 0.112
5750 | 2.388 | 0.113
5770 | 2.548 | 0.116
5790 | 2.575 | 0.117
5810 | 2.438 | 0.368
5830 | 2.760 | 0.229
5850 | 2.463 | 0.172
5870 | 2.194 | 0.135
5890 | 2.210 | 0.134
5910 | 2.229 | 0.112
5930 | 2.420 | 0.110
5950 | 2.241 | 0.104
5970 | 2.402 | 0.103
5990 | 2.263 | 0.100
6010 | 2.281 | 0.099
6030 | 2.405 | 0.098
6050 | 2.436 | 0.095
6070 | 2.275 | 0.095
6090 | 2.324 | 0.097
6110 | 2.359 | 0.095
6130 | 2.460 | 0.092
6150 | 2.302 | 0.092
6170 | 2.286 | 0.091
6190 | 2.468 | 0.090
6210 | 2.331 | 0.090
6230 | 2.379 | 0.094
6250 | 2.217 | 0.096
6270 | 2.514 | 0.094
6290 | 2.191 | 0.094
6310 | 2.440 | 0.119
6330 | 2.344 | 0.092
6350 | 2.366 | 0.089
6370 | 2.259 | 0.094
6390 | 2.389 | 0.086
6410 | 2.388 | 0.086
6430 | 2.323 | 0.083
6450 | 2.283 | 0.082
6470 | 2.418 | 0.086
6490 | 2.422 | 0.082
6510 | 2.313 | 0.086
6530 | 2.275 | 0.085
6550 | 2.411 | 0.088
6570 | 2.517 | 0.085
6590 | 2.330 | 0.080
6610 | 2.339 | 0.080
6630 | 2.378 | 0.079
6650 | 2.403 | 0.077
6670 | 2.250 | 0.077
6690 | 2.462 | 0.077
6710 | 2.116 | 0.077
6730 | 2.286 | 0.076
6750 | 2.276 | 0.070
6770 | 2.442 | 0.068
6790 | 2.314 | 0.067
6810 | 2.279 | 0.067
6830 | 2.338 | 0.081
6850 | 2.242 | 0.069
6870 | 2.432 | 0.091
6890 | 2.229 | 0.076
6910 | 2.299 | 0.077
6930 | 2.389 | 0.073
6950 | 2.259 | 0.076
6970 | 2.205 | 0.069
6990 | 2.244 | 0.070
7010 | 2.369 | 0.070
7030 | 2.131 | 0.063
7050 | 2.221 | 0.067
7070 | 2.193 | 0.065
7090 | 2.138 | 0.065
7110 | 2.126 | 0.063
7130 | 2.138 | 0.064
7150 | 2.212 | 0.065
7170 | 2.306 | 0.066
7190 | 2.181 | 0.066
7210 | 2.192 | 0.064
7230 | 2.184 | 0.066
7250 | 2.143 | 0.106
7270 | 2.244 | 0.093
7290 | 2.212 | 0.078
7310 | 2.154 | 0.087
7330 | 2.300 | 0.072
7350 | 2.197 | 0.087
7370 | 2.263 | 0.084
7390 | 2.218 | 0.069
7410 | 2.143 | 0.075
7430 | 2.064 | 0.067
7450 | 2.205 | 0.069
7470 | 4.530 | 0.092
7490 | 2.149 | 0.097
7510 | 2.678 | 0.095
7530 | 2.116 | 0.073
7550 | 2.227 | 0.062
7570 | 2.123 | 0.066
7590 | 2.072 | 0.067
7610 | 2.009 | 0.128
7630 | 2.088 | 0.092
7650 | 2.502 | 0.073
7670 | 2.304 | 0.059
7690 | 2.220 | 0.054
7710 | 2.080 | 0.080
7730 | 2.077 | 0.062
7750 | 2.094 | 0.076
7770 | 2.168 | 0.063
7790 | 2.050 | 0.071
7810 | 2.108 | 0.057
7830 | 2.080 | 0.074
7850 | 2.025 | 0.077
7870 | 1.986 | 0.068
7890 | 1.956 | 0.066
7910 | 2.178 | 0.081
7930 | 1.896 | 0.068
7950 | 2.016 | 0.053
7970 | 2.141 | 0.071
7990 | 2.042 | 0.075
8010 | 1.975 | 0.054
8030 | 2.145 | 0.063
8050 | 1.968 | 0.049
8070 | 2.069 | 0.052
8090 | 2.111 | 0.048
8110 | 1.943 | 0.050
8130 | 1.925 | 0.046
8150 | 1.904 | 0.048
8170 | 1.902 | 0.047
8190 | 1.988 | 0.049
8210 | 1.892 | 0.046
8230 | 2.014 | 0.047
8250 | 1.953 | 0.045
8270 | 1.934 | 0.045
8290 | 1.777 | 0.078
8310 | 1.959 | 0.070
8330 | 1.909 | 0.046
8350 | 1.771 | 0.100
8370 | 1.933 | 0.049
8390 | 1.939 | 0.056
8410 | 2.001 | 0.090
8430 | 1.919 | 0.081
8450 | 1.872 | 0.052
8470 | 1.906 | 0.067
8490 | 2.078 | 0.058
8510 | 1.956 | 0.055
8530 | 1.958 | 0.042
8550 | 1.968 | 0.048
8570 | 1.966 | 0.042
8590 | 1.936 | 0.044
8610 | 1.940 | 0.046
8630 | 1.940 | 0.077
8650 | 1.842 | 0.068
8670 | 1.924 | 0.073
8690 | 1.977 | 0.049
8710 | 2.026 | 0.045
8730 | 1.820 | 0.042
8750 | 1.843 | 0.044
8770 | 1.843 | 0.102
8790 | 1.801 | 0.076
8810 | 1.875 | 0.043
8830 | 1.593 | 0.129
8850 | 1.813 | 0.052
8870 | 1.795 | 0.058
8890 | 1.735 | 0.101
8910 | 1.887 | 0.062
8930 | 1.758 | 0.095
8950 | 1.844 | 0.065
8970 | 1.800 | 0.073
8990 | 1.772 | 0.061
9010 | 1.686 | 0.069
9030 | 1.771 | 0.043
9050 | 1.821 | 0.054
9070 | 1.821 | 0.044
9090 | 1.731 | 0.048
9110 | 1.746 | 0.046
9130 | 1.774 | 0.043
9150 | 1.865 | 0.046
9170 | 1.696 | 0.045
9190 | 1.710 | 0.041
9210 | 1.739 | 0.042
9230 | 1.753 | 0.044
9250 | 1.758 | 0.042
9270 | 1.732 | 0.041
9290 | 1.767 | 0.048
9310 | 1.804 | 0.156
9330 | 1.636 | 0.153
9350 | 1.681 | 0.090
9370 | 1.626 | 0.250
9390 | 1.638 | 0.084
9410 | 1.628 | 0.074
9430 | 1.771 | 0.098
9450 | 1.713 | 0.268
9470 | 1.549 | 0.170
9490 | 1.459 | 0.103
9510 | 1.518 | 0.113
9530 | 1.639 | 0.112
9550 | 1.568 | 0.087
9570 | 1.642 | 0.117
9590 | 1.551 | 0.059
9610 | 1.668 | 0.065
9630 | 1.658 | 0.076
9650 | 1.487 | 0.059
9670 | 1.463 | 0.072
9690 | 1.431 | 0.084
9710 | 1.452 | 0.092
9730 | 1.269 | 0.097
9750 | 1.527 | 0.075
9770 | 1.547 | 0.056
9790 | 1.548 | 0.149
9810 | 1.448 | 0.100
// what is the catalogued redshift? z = 0.139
